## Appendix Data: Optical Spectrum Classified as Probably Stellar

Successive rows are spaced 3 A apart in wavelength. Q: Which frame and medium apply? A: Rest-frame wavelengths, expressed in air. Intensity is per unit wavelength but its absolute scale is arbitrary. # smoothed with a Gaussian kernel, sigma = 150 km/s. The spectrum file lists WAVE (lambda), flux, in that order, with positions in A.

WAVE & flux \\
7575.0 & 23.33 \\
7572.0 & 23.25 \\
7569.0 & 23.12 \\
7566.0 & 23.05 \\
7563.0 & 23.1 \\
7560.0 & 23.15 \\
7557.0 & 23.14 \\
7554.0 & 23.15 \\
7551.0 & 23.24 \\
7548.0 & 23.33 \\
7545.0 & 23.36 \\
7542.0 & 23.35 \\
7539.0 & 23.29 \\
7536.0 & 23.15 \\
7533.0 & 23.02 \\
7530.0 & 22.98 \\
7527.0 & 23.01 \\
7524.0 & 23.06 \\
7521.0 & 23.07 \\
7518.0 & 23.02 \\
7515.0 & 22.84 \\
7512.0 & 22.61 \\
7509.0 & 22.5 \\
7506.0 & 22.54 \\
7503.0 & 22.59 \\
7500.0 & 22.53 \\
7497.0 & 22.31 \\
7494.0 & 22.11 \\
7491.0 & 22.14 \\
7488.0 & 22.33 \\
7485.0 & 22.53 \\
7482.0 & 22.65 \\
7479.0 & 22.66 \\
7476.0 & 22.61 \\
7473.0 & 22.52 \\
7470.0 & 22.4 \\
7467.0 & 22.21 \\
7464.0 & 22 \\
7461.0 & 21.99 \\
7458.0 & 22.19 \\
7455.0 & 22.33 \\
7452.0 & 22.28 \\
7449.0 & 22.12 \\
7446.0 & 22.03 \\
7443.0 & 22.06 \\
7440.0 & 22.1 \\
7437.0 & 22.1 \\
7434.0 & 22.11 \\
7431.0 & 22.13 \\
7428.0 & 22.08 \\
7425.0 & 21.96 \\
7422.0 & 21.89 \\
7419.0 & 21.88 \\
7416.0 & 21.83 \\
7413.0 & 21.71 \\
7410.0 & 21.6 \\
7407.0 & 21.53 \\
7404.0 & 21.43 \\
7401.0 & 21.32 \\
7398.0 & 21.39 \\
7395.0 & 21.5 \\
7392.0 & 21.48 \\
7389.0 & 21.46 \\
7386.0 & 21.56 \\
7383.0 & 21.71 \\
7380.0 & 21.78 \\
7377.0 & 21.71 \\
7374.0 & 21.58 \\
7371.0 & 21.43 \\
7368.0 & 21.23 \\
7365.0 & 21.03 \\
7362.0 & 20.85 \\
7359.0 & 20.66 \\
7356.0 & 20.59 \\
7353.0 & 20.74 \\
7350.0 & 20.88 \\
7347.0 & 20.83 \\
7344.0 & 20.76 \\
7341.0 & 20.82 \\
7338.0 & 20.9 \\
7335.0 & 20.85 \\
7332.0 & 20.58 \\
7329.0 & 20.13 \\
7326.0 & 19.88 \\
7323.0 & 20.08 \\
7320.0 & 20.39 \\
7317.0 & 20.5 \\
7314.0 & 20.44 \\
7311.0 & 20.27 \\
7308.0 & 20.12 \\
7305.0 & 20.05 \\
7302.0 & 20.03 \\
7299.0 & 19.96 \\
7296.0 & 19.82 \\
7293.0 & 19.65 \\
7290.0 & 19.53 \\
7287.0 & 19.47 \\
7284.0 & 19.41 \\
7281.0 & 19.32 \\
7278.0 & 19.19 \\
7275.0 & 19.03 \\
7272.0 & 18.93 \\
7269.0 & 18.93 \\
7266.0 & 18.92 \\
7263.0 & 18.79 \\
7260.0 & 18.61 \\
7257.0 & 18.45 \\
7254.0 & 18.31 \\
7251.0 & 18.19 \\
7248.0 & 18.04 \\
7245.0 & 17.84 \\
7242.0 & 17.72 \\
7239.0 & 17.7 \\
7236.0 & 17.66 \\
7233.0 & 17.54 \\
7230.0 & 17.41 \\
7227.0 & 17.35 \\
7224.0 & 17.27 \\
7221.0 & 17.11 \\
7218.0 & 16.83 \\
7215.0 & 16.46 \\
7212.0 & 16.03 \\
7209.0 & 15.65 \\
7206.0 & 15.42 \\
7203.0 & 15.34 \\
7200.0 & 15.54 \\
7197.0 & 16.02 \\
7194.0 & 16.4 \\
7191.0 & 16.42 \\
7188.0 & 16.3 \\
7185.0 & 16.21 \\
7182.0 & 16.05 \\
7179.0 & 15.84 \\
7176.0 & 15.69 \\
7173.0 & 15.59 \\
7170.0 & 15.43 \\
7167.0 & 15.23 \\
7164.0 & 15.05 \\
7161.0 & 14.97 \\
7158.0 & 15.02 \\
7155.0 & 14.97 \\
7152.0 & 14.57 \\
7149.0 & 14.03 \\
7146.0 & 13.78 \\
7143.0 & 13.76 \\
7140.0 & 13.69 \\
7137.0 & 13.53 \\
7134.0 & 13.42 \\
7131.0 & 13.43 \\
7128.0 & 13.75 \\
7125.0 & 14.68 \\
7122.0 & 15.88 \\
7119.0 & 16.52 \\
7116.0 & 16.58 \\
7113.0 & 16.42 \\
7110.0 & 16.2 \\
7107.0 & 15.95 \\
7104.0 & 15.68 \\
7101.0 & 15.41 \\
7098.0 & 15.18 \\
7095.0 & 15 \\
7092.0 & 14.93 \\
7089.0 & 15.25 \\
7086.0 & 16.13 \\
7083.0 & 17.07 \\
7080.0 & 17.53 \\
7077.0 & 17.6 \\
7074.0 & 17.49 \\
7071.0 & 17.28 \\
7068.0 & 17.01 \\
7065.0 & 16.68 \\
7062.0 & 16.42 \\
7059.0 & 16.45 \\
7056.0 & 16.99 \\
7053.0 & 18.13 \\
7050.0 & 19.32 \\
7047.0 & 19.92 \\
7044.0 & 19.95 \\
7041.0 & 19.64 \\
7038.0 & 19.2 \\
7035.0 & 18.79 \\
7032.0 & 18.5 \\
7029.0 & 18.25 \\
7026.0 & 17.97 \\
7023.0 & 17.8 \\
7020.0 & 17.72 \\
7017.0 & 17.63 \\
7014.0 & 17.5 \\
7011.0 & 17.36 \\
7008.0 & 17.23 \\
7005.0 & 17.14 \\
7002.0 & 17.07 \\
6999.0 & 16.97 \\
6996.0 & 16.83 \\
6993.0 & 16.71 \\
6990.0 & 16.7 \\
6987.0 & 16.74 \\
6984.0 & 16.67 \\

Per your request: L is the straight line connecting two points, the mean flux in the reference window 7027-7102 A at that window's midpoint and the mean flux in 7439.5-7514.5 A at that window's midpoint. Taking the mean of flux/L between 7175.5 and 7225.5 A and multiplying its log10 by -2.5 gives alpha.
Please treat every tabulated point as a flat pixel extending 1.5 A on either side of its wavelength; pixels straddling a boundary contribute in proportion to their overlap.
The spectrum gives 0.18 mag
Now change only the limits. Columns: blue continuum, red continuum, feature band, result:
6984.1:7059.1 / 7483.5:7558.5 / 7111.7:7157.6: 0.285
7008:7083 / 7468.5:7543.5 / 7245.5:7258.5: 0.105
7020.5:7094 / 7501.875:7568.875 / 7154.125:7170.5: 0.241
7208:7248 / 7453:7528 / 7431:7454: -0.029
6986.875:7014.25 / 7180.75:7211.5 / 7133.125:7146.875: 0.190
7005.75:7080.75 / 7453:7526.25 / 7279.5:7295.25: 0.051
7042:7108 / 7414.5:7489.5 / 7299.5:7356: 0.000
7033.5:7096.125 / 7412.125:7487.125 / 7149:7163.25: 0.248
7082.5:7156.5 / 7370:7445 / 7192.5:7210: 0.079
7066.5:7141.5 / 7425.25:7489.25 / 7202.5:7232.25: 0.078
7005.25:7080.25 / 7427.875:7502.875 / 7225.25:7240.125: 0.137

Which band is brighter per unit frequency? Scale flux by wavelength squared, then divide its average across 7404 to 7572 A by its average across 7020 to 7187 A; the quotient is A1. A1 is 1.5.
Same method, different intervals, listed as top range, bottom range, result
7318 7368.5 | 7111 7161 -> 1.49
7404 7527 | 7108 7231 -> 1.56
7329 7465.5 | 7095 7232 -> 1.48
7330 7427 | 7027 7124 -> 1.36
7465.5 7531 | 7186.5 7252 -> 1.45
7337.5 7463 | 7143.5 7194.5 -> 1.50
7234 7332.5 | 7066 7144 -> 1.30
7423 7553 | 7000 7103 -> 1.46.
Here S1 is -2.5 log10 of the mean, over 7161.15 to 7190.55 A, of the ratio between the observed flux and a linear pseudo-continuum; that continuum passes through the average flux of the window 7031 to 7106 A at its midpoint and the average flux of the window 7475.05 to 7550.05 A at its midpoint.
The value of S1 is 0.18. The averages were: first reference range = 17.2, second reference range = 22.8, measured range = 15.7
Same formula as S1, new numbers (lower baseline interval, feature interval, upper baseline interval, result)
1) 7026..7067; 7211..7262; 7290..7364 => 0.12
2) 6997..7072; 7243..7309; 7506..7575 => 0.07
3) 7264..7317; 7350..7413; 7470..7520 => -0.02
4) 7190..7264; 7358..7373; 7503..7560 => -0.07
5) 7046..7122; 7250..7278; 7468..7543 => 0.03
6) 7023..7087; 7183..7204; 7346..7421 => 0.20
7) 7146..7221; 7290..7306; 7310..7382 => -0.03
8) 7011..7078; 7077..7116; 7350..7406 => 0.16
